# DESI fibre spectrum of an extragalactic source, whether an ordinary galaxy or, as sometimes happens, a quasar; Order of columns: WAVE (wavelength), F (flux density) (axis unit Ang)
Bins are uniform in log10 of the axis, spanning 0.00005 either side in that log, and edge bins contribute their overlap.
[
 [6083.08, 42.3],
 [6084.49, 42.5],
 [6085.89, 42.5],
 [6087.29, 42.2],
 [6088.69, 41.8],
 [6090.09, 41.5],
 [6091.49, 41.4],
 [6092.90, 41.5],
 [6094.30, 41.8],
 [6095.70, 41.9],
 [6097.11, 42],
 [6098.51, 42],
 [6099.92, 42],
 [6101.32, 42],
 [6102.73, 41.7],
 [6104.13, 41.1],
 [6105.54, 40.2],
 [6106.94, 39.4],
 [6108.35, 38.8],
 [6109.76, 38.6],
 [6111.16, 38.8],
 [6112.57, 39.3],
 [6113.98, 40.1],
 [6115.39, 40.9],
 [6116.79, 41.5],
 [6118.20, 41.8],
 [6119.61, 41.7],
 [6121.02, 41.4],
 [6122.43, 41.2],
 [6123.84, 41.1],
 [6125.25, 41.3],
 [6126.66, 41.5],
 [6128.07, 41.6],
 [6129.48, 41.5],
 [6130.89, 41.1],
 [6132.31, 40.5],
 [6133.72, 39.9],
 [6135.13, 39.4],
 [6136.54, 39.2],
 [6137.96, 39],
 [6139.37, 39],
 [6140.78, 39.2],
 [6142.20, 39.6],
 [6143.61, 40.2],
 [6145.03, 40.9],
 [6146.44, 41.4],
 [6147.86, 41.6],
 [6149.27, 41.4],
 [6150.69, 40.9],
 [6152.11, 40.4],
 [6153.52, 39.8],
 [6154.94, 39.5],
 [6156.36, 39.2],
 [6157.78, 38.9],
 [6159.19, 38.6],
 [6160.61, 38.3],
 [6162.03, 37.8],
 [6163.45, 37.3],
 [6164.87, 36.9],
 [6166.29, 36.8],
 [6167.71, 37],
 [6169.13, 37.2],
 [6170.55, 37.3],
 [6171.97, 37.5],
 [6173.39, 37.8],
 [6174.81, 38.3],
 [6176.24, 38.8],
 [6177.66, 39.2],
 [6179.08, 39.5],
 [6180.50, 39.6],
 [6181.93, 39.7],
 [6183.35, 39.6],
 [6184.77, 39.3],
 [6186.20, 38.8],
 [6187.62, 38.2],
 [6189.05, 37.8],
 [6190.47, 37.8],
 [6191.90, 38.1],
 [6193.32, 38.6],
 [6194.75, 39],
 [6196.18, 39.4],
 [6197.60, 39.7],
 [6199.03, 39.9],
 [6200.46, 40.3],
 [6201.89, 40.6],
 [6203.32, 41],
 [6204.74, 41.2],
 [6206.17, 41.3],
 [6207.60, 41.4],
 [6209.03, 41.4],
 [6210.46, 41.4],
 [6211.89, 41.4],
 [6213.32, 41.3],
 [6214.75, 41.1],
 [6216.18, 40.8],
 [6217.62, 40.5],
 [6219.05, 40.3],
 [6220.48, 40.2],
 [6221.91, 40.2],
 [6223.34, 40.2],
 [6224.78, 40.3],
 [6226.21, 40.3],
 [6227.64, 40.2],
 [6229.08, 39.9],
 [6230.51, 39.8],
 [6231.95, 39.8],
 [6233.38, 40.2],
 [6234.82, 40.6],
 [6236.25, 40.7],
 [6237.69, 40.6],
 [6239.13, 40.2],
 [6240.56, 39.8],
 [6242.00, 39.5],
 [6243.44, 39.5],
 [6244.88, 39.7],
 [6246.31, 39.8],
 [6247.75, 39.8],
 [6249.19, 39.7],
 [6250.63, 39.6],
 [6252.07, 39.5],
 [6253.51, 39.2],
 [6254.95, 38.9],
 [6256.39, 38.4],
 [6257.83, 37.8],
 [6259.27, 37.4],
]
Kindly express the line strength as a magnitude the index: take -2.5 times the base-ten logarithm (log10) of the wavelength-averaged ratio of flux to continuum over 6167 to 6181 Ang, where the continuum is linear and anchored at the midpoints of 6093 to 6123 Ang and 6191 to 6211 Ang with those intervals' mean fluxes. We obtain 0.06 mag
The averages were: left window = 40.9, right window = 40.2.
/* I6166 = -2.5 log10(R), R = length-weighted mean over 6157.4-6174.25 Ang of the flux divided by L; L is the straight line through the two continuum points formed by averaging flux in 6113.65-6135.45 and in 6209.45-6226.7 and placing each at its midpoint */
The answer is 0.09 mag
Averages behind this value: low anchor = 41.1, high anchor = 40.7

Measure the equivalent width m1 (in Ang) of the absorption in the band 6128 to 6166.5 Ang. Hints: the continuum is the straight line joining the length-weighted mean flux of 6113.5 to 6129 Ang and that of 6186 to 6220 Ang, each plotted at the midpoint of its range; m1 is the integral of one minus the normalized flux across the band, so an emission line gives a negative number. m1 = 1.2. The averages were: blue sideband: 41.3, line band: 39.6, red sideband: 40.1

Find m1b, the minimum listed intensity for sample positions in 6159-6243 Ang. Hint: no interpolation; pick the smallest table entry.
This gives 36.8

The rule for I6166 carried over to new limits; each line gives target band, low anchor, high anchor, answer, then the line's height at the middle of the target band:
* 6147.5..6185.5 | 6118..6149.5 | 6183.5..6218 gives 0.04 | 40.3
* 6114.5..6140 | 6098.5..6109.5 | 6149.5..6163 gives -0.02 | 40.1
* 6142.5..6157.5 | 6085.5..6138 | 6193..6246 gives 0.01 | 40.7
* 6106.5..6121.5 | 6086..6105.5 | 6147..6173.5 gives 0.02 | 40.9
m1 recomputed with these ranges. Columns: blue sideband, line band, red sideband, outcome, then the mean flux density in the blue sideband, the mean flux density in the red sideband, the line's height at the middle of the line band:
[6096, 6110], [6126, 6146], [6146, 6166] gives -0.1 Ang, 40.9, 39.3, 39.9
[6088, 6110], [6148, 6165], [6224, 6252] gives 0.6 Ang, 41.2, 40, 40.7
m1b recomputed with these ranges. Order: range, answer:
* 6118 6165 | 36.9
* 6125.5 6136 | 39.4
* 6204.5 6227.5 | 40.2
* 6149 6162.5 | 37.8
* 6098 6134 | 38.6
